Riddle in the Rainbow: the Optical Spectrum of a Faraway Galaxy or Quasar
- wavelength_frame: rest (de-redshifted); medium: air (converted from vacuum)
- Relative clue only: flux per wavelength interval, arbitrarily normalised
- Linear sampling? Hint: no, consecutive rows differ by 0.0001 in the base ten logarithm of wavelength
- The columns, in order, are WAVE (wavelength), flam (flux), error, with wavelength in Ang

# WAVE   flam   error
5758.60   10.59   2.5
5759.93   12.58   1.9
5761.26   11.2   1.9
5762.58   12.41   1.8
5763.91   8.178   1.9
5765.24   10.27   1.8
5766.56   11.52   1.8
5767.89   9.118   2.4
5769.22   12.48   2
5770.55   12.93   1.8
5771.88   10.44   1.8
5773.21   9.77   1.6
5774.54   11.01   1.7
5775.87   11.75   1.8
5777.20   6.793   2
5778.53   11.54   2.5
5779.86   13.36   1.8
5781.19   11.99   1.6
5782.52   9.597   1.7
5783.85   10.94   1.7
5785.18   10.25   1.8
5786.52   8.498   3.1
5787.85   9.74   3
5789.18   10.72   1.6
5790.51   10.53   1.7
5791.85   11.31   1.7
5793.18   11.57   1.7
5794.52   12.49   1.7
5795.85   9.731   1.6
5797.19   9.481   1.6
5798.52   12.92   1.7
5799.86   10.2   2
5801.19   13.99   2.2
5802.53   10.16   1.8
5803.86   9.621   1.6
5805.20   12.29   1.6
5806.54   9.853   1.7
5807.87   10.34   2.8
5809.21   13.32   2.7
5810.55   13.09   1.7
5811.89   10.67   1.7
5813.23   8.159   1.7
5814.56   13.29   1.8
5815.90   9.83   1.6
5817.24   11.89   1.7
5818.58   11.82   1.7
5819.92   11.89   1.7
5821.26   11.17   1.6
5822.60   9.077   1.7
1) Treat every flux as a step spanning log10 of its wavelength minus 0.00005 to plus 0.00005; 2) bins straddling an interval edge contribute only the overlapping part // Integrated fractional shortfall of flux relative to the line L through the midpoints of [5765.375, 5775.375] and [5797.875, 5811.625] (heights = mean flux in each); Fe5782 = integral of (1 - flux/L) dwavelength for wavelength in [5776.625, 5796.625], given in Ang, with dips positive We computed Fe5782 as 1.2 Ang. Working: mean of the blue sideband 11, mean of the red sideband 11.5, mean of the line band 10.6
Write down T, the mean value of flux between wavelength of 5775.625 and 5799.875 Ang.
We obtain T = 10.7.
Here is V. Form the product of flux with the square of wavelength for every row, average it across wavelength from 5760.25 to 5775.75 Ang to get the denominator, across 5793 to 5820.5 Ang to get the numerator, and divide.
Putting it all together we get 1.0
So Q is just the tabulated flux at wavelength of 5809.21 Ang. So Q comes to 13.32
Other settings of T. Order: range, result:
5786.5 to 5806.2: 10.9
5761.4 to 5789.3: 10.6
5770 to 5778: 10.4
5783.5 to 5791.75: 10.2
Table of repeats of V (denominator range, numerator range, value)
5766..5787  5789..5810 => 1.05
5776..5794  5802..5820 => 1.06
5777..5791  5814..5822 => 1.12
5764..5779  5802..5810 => 1.05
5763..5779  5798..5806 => 1.10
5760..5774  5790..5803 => 1.04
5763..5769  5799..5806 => 1.13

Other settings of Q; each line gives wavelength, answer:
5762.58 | 12.41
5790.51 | 10.53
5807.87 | 10.34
